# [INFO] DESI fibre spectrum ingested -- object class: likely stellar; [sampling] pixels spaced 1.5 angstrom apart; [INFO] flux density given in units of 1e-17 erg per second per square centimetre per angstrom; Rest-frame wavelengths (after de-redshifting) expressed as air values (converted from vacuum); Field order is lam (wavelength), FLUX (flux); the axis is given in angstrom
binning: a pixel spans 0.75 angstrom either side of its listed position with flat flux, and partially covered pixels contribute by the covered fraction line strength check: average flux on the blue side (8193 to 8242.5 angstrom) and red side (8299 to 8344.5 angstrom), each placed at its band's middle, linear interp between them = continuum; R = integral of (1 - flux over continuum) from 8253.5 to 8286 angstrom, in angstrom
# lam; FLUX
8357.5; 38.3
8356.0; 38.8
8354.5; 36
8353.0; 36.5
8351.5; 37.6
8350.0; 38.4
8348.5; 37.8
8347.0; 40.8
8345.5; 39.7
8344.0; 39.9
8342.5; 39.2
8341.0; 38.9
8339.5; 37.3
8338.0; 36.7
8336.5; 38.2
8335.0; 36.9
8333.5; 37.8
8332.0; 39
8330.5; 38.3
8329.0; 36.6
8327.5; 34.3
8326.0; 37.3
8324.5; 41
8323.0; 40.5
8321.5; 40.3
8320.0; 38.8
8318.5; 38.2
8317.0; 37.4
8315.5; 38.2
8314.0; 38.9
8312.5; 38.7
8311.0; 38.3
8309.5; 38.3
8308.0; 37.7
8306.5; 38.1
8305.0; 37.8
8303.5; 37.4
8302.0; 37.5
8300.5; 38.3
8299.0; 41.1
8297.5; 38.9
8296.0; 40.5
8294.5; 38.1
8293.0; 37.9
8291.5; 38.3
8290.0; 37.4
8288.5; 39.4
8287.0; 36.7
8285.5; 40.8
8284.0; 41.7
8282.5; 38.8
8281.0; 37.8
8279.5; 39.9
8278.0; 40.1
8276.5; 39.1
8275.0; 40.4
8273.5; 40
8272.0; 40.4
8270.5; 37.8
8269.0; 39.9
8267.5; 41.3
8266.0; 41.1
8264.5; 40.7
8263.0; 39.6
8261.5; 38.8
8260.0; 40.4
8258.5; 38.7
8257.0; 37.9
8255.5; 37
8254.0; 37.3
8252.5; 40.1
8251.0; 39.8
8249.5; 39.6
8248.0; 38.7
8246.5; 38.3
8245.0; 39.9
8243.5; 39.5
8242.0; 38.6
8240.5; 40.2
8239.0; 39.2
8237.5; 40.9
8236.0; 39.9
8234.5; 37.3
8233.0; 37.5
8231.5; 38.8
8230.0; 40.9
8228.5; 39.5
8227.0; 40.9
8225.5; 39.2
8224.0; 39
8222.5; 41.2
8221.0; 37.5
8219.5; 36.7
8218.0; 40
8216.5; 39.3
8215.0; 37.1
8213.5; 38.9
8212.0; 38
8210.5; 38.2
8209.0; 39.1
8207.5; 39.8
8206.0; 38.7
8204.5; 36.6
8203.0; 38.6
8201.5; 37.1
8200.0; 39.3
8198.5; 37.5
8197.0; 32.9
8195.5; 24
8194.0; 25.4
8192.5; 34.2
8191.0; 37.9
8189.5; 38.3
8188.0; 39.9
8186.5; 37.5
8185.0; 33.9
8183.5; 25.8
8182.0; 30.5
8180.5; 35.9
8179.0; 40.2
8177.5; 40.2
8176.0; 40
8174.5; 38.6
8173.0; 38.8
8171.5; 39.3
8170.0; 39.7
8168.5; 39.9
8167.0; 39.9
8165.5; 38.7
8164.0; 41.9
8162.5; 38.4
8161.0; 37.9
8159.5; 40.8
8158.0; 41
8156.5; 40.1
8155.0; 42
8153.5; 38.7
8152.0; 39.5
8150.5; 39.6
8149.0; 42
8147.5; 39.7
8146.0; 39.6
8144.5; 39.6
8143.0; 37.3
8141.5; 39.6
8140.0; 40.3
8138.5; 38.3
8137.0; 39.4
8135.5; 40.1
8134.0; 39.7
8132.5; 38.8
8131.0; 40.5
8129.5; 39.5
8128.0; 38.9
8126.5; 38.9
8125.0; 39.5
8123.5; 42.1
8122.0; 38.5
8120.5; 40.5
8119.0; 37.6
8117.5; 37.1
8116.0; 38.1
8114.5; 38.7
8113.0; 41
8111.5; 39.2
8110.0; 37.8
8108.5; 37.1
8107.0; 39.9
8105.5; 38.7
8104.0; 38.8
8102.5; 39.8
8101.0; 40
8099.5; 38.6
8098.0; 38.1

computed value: -1.3 angstrom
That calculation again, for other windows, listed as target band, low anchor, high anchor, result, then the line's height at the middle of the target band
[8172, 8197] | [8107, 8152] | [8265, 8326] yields 2.7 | 39.2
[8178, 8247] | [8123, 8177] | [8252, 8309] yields 3.5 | 39.4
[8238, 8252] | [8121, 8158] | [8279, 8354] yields -0.1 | 39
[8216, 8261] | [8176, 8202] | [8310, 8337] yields -3.8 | 36.1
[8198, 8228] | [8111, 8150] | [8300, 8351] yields 0.2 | 38.9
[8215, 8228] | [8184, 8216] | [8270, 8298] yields -0.7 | 37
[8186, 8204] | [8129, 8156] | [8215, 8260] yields 1.9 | 39.3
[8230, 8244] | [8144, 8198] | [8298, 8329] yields -0.5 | 37.9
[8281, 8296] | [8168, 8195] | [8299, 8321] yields -0.4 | 37.9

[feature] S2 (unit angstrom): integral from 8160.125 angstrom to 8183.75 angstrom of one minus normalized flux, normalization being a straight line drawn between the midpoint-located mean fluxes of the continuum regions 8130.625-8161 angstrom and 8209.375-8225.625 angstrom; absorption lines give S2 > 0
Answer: 0.7 angstrom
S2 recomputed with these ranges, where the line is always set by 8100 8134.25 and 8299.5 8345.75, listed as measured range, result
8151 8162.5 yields -0.3 angstrom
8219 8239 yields -0.3 angstrom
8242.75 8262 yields -0.2 angstrom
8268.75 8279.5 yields -0.3 angstrom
